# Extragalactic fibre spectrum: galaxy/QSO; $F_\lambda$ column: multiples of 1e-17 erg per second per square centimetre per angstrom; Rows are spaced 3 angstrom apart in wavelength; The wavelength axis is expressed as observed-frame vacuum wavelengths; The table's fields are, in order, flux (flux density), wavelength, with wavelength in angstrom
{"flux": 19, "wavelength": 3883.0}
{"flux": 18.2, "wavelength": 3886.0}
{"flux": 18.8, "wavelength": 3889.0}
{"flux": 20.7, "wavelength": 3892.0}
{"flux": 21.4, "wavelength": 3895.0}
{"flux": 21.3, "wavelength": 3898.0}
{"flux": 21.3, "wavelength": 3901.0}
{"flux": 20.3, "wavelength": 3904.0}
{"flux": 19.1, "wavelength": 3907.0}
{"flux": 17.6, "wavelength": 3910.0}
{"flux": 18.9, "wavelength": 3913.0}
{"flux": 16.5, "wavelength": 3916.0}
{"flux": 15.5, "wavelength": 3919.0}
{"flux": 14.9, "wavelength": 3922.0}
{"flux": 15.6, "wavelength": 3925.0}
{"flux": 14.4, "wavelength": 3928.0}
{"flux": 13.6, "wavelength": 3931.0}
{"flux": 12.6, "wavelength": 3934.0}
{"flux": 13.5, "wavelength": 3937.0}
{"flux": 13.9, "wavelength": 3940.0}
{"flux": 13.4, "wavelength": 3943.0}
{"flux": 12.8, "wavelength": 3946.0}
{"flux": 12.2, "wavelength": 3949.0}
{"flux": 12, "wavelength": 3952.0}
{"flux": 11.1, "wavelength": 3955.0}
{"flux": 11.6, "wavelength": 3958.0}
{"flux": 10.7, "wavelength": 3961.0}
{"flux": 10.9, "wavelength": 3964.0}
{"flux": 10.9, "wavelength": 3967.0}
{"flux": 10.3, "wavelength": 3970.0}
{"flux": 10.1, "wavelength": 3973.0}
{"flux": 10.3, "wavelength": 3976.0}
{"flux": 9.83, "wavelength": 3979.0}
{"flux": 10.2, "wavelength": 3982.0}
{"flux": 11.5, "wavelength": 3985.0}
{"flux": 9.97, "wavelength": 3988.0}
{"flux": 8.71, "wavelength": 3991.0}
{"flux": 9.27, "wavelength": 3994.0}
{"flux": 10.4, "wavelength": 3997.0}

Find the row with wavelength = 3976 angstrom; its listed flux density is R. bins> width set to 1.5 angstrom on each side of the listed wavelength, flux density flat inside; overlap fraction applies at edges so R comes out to 10.3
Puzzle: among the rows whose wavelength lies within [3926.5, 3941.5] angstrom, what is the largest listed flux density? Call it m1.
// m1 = 14.4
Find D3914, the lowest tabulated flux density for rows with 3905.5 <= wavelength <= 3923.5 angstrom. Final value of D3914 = 14.9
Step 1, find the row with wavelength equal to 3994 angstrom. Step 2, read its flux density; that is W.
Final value 9.27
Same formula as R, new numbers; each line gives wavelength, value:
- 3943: 13.4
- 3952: 12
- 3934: 12.6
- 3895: 21.4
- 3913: 18.9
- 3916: 16.5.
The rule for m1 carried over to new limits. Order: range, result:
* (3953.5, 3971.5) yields 11.6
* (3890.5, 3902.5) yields 21.4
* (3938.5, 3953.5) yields 13.9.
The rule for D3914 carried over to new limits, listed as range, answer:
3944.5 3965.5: 10.7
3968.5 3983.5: 9.83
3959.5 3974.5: 10.1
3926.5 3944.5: 12.6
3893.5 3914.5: 17.6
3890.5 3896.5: 20.7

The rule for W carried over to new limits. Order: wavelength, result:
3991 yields 8.71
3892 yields 20.7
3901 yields 21.3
